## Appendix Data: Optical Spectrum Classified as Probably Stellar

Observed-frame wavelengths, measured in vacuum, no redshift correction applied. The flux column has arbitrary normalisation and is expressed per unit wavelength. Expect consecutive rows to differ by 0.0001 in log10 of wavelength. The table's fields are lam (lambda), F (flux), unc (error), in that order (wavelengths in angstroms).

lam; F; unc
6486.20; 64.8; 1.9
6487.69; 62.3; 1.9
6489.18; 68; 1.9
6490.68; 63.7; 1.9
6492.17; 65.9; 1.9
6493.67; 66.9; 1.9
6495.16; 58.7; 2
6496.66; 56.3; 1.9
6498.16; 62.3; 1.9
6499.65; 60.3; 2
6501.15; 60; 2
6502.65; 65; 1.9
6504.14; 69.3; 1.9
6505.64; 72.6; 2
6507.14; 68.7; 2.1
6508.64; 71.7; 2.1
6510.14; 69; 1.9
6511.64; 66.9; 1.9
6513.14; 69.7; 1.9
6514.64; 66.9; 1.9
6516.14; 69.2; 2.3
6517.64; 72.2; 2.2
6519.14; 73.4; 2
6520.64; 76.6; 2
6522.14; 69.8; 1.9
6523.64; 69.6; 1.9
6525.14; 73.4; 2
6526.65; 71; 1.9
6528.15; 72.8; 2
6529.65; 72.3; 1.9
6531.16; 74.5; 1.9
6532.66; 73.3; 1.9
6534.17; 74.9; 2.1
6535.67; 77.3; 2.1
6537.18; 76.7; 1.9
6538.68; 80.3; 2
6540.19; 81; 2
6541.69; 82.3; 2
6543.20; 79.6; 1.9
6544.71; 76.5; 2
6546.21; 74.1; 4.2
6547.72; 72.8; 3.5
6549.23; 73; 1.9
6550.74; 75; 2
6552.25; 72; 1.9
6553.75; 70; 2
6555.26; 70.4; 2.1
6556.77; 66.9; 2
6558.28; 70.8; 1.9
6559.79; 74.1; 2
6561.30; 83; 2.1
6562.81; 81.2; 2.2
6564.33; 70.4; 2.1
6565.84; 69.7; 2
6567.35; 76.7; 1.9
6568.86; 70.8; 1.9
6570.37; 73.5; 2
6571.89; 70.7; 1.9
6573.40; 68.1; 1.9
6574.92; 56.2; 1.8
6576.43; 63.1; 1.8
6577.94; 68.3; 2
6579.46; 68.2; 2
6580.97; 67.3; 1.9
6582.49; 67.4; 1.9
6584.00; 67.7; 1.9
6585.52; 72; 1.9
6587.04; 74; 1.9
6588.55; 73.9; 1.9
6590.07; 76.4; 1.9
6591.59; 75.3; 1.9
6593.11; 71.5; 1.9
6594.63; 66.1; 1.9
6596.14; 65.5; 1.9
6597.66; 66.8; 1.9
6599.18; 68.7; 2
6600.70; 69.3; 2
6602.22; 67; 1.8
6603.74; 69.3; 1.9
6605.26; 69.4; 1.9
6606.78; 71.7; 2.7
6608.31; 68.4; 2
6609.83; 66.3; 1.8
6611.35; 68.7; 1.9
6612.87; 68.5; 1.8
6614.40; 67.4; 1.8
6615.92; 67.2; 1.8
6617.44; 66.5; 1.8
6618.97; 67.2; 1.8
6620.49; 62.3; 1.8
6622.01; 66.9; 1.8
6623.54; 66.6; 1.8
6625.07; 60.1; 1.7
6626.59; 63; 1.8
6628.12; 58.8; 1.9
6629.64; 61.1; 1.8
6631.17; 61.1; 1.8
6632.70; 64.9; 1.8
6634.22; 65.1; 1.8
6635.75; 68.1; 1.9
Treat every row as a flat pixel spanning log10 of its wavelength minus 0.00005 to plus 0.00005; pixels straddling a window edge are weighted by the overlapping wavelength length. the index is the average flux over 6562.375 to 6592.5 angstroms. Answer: 70.4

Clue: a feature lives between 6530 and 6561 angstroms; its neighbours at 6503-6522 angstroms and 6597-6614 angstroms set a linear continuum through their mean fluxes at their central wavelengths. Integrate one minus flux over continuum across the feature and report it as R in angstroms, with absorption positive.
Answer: -2.3 angstroms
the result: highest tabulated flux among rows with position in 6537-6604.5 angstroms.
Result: 83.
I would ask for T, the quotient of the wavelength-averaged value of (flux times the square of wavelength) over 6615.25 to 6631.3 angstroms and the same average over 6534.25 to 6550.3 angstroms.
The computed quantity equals 0.85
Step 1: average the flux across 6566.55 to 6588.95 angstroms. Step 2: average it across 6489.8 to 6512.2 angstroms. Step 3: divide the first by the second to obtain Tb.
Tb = 1.06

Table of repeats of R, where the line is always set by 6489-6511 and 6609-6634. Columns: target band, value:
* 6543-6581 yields -3.9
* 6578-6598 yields -1.6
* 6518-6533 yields -1.7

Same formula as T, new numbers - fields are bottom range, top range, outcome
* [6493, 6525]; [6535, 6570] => 1.12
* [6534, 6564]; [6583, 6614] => 0.94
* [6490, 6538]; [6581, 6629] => 1.01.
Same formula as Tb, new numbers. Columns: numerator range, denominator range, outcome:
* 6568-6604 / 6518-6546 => 0.92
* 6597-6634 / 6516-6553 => 0.89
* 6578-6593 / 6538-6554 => 0.93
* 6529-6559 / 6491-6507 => 1.17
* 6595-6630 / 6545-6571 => 0.91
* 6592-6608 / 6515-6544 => 0.92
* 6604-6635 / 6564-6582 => 0.96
